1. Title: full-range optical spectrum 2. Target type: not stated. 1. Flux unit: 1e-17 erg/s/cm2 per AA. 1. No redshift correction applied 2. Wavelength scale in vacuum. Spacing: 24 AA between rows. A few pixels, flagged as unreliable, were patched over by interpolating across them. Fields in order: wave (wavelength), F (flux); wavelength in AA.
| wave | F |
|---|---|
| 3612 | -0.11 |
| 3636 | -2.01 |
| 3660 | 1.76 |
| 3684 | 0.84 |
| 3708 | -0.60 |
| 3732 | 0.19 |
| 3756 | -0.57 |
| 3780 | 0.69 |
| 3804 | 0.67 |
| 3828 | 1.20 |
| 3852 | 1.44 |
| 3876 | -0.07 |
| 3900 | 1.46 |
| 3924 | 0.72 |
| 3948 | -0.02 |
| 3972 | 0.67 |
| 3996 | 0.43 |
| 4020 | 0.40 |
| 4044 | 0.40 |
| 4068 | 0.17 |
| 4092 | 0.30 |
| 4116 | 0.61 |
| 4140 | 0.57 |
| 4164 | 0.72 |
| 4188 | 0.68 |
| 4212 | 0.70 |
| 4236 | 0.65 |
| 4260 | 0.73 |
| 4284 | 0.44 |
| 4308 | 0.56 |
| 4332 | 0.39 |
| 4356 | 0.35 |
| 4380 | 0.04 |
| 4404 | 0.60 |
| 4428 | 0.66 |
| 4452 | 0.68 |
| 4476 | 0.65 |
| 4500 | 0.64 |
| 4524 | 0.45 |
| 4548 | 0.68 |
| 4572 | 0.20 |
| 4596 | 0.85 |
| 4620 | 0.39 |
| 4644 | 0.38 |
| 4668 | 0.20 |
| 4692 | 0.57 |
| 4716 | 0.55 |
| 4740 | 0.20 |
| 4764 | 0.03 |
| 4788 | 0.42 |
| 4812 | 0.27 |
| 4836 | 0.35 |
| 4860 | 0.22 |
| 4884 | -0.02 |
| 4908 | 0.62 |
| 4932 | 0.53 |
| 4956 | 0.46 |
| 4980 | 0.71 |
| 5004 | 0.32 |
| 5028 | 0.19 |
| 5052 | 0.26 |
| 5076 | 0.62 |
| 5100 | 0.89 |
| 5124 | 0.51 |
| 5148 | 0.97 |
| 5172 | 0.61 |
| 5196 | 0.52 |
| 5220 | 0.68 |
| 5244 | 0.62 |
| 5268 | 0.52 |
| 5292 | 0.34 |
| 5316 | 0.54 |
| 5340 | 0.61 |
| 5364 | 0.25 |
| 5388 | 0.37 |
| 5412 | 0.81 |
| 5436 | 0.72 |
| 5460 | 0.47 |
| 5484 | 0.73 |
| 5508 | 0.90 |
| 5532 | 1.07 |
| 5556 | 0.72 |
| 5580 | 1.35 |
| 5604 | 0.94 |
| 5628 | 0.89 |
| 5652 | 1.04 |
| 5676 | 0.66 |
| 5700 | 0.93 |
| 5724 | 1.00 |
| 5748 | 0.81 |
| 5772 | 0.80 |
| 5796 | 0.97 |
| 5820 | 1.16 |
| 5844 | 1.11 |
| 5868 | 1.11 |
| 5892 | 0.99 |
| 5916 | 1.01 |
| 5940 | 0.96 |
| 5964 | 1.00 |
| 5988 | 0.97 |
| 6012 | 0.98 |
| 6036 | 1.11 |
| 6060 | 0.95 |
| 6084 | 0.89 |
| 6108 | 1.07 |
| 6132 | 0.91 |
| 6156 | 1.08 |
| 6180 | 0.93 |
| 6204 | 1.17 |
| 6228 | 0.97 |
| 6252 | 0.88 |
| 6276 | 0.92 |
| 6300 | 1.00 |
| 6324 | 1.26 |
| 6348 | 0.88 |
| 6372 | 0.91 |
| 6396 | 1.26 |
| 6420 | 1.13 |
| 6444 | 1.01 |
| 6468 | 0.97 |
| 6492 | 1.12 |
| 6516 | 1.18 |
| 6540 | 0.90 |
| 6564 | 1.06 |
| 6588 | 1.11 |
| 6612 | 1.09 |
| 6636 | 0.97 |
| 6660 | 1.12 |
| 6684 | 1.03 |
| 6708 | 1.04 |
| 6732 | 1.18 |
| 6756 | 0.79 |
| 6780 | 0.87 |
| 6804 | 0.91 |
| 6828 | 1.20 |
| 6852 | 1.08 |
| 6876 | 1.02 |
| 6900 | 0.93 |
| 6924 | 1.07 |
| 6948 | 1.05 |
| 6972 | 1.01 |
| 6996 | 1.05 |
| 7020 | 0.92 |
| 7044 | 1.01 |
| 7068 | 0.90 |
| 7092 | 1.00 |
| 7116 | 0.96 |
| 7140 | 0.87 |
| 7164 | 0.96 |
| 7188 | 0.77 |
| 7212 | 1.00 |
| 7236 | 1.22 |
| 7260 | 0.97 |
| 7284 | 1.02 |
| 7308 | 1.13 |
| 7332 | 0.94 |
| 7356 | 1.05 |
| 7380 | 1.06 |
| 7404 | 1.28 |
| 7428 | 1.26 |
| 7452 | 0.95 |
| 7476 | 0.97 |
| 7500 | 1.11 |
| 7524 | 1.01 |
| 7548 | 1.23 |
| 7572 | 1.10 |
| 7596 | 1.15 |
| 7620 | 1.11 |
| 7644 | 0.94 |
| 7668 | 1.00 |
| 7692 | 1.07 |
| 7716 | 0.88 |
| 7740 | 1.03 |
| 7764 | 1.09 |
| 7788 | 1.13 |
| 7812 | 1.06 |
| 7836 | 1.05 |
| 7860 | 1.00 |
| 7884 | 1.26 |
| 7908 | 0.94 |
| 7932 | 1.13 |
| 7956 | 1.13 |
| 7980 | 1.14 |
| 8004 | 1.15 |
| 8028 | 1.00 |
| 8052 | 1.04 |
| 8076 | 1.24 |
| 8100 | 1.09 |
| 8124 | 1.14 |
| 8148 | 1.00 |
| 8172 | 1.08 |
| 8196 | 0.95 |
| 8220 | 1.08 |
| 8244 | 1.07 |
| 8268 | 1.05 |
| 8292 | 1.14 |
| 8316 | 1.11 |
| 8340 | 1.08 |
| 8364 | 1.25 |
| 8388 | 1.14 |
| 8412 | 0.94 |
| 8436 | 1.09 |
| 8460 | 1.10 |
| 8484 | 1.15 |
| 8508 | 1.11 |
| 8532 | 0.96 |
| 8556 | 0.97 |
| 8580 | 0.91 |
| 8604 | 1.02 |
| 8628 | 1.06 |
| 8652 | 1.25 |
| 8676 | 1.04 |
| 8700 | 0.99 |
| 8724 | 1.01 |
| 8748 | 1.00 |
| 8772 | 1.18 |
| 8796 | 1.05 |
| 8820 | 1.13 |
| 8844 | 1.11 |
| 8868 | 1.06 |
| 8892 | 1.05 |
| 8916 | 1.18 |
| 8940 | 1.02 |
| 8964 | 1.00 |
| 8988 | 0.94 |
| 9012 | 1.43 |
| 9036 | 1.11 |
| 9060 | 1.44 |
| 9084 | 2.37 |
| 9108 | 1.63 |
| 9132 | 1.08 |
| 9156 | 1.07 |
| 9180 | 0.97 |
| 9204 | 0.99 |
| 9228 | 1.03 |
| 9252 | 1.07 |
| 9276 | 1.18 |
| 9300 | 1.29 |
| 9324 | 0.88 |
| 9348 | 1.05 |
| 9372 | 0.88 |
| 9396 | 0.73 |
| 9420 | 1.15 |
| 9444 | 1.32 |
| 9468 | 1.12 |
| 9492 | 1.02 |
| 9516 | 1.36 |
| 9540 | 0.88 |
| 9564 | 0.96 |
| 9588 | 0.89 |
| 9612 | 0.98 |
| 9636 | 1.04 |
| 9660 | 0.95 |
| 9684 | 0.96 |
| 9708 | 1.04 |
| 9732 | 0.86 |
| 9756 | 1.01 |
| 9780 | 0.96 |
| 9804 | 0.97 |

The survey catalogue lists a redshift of 0.38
